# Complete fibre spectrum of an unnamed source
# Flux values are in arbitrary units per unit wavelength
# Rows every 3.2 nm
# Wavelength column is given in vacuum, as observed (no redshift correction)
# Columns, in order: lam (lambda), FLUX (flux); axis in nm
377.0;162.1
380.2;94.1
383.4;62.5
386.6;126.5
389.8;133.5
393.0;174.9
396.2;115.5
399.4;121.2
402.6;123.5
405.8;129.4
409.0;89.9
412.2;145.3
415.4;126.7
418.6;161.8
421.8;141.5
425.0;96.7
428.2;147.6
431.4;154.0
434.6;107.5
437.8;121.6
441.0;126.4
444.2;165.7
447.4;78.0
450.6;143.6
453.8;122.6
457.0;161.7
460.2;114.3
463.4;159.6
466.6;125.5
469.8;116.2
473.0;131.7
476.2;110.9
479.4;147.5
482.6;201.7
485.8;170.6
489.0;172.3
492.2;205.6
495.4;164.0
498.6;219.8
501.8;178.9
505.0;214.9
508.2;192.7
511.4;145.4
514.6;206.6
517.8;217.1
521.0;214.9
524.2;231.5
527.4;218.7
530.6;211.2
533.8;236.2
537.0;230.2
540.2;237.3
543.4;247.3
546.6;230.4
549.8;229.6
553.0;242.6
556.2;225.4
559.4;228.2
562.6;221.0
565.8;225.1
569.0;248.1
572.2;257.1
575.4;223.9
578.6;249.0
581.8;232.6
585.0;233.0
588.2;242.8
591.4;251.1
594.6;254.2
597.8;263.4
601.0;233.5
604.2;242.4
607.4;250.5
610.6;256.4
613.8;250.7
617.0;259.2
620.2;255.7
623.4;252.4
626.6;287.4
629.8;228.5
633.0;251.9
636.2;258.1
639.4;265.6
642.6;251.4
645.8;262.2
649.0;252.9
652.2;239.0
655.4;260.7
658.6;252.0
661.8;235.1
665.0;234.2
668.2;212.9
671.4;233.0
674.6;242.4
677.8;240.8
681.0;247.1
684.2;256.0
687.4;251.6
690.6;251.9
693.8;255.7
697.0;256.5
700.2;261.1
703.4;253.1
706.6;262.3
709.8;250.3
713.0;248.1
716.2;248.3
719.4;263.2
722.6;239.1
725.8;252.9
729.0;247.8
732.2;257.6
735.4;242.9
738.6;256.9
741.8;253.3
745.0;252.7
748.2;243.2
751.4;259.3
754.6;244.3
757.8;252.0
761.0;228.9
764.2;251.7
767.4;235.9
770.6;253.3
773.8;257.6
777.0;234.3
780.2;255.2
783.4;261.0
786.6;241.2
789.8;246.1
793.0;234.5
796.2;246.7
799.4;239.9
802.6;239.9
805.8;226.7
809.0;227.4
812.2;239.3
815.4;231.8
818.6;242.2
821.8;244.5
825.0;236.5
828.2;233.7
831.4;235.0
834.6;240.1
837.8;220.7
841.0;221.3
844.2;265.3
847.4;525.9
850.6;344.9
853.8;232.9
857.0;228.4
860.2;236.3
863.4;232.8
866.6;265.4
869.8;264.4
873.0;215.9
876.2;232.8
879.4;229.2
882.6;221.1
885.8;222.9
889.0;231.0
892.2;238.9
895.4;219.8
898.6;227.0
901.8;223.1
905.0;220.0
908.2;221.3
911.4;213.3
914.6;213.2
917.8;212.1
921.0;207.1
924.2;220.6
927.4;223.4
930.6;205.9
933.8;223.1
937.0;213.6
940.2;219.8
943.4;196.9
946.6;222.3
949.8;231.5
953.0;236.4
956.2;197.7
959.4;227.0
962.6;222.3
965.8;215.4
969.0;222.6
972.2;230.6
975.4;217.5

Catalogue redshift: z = 0.29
